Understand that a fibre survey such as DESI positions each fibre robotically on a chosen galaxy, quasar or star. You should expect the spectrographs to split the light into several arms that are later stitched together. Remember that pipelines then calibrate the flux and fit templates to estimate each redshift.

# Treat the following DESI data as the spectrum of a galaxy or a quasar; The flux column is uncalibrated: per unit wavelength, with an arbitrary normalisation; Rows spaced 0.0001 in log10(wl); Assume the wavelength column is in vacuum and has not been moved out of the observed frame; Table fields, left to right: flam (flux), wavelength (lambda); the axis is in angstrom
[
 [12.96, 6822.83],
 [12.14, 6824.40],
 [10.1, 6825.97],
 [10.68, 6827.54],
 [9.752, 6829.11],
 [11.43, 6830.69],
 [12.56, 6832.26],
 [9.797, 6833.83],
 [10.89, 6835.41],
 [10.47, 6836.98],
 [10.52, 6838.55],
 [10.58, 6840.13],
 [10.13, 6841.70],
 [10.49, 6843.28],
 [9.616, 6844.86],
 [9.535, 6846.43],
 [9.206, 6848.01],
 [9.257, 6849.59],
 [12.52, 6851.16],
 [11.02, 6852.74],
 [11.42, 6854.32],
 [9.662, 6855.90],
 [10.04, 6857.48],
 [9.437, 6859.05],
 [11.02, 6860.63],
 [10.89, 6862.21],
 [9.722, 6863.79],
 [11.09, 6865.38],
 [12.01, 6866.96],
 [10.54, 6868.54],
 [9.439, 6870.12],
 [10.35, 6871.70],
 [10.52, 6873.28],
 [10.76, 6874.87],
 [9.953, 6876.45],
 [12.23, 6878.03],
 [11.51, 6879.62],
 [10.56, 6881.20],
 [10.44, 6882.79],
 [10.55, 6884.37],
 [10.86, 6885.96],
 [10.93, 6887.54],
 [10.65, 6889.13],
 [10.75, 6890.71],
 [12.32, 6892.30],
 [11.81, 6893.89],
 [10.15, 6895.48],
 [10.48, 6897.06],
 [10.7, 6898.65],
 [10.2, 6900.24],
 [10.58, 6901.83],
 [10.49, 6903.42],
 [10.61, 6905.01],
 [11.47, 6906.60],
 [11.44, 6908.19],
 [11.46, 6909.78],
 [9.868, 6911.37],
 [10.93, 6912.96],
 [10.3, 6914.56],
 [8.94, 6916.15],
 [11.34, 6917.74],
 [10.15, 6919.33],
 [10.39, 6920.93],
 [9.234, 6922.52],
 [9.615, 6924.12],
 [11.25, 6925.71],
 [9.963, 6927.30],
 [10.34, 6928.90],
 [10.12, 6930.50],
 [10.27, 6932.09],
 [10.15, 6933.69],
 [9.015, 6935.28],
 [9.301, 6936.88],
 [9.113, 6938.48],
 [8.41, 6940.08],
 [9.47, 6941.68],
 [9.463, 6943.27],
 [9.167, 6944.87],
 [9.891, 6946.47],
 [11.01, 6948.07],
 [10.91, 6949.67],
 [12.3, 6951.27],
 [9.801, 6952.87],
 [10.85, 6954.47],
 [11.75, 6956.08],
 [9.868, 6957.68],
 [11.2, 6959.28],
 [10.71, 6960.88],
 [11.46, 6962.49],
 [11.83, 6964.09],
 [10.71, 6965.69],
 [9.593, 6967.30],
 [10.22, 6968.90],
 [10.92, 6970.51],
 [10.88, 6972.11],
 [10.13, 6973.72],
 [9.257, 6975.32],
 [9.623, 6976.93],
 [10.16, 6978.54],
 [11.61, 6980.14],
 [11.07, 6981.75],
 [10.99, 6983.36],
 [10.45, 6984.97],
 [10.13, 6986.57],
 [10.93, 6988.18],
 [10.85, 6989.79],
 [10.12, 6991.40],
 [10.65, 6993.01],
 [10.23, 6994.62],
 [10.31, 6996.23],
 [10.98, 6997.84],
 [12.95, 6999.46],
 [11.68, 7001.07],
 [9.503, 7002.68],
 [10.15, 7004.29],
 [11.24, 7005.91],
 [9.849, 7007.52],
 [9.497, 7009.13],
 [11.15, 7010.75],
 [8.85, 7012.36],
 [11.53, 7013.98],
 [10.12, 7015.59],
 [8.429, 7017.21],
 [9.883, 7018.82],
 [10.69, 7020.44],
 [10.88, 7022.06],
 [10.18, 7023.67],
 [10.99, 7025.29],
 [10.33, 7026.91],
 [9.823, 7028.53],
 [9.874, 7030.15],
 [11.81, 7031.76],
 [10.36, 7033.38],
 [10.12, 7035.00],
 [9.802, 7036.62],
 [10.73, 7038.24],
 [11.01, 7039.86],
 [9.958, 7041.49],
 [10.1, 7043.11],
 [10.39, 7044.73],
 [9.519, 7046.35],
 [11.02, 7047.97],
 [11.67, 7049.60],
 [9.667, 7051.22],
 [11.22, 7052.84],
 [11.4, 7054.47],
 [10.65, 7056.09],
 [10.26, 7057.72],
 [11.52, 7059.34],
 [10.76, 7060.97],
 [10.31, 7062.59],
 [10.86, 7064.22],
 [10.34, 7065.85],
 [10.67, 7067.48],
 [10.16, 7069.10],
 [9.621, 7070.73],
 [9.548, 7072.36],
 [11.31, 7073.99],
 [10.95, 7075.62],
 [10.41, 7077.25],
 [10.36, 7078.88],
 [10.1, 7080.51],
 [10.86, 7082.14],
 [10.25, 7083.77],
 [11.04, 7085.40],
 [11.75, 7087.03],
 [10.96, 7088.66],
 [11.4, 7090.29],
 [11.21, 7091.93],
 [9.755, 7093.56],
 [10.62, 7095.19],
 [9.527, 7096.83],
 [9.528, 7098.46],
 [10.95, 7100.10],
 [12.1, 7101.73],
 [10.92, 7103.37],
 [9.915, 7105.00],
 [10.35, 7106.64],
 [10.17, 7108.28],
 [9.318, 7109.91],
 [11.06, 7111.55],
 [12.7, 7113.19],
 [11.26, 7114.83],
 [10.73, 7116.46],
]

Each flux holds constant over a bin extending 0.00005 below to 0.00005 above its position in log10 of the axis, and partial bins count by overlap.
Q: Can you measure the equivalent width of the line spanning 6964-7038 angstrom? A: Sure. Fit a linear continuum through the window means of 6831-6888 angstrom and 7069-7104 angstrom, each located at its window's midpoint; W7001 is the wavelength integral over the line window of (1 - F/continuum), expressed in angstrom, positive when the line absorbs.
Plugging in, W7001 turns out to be 1.0 angstrom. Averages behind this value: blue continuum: 10.6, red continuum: 10.6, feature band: 10.5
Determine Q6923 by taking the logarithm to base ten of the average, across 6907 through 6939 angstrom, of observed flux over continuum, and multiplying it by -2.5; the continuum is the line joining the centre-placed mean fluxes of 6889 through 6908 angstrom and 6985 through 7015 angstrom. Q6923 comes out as 0.06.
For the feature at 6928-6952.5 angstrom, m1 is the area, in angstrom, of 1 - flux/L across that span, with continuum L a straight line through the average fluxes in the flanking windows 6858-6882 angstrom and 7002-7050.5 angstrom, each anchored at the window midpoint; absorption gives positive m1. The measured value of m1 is 1.4 angstrom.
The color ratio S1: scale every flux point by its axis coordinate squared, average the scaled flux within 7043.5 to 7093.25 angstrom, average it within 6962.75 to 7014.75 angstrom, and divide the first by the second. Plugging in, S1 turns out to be 1.03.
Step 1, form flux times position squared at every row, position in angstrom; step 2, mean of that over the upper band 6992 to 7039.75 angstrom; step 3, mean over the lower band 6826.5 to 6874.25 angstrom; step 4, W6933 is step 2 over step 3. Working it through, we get 1.04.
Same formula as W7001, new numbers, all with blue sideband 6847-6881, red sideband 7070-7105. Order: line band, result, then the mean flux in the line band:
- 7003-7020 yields 0.9 angstrom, 10.1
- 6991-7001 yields -0.3 angstrom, 11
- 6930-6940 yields 1.0 angstrom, 9.56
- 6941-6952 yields 0.3 angstrom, 10.3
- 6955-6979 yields 0.1 angstrom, 10.6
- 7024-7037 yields 0.3 angstrom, 10.4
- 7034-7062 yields 0.1 angstrom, 10.6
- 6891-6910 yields -0.6 angstrom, 11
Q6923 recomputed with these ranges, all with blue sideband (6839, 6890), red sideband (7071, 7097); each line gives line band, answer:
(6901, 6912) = -0.03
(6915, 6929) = 0.04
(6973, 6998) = 0.01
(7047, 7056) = -0.03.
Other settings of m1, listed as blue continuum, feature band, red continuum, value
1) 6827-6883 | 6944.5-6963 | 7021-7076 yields -0.4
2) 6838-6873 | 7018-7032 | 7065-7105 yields 0.1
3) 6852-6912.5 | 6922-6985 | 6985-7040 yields 1.6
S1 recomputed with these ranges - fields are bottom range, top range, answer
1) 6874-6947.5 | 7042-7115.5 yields 1.07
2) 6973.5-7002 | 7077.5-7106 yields 1.03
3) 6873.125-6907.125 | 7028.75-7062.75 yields 1.02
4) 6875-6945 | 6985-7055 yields 1.04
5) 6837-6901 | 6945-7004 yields 1.04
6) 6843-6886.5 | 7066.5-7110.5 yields 1.07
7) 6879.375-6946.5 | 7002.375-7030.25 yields 1.02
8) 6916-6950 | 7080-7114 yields 1.13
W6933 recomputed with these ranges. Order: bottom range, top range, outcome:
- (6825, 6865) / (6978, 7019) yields 1.05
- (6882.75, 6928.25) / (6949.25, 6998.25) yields 1.02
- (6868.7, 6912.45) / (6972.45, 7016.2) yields 1.01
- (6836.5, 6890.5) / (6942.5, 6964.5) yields 1.04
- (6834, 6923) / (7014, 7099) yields 1.04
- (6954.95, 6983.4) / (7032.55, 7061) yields 1.01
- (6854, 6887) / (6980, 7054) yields 1.03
